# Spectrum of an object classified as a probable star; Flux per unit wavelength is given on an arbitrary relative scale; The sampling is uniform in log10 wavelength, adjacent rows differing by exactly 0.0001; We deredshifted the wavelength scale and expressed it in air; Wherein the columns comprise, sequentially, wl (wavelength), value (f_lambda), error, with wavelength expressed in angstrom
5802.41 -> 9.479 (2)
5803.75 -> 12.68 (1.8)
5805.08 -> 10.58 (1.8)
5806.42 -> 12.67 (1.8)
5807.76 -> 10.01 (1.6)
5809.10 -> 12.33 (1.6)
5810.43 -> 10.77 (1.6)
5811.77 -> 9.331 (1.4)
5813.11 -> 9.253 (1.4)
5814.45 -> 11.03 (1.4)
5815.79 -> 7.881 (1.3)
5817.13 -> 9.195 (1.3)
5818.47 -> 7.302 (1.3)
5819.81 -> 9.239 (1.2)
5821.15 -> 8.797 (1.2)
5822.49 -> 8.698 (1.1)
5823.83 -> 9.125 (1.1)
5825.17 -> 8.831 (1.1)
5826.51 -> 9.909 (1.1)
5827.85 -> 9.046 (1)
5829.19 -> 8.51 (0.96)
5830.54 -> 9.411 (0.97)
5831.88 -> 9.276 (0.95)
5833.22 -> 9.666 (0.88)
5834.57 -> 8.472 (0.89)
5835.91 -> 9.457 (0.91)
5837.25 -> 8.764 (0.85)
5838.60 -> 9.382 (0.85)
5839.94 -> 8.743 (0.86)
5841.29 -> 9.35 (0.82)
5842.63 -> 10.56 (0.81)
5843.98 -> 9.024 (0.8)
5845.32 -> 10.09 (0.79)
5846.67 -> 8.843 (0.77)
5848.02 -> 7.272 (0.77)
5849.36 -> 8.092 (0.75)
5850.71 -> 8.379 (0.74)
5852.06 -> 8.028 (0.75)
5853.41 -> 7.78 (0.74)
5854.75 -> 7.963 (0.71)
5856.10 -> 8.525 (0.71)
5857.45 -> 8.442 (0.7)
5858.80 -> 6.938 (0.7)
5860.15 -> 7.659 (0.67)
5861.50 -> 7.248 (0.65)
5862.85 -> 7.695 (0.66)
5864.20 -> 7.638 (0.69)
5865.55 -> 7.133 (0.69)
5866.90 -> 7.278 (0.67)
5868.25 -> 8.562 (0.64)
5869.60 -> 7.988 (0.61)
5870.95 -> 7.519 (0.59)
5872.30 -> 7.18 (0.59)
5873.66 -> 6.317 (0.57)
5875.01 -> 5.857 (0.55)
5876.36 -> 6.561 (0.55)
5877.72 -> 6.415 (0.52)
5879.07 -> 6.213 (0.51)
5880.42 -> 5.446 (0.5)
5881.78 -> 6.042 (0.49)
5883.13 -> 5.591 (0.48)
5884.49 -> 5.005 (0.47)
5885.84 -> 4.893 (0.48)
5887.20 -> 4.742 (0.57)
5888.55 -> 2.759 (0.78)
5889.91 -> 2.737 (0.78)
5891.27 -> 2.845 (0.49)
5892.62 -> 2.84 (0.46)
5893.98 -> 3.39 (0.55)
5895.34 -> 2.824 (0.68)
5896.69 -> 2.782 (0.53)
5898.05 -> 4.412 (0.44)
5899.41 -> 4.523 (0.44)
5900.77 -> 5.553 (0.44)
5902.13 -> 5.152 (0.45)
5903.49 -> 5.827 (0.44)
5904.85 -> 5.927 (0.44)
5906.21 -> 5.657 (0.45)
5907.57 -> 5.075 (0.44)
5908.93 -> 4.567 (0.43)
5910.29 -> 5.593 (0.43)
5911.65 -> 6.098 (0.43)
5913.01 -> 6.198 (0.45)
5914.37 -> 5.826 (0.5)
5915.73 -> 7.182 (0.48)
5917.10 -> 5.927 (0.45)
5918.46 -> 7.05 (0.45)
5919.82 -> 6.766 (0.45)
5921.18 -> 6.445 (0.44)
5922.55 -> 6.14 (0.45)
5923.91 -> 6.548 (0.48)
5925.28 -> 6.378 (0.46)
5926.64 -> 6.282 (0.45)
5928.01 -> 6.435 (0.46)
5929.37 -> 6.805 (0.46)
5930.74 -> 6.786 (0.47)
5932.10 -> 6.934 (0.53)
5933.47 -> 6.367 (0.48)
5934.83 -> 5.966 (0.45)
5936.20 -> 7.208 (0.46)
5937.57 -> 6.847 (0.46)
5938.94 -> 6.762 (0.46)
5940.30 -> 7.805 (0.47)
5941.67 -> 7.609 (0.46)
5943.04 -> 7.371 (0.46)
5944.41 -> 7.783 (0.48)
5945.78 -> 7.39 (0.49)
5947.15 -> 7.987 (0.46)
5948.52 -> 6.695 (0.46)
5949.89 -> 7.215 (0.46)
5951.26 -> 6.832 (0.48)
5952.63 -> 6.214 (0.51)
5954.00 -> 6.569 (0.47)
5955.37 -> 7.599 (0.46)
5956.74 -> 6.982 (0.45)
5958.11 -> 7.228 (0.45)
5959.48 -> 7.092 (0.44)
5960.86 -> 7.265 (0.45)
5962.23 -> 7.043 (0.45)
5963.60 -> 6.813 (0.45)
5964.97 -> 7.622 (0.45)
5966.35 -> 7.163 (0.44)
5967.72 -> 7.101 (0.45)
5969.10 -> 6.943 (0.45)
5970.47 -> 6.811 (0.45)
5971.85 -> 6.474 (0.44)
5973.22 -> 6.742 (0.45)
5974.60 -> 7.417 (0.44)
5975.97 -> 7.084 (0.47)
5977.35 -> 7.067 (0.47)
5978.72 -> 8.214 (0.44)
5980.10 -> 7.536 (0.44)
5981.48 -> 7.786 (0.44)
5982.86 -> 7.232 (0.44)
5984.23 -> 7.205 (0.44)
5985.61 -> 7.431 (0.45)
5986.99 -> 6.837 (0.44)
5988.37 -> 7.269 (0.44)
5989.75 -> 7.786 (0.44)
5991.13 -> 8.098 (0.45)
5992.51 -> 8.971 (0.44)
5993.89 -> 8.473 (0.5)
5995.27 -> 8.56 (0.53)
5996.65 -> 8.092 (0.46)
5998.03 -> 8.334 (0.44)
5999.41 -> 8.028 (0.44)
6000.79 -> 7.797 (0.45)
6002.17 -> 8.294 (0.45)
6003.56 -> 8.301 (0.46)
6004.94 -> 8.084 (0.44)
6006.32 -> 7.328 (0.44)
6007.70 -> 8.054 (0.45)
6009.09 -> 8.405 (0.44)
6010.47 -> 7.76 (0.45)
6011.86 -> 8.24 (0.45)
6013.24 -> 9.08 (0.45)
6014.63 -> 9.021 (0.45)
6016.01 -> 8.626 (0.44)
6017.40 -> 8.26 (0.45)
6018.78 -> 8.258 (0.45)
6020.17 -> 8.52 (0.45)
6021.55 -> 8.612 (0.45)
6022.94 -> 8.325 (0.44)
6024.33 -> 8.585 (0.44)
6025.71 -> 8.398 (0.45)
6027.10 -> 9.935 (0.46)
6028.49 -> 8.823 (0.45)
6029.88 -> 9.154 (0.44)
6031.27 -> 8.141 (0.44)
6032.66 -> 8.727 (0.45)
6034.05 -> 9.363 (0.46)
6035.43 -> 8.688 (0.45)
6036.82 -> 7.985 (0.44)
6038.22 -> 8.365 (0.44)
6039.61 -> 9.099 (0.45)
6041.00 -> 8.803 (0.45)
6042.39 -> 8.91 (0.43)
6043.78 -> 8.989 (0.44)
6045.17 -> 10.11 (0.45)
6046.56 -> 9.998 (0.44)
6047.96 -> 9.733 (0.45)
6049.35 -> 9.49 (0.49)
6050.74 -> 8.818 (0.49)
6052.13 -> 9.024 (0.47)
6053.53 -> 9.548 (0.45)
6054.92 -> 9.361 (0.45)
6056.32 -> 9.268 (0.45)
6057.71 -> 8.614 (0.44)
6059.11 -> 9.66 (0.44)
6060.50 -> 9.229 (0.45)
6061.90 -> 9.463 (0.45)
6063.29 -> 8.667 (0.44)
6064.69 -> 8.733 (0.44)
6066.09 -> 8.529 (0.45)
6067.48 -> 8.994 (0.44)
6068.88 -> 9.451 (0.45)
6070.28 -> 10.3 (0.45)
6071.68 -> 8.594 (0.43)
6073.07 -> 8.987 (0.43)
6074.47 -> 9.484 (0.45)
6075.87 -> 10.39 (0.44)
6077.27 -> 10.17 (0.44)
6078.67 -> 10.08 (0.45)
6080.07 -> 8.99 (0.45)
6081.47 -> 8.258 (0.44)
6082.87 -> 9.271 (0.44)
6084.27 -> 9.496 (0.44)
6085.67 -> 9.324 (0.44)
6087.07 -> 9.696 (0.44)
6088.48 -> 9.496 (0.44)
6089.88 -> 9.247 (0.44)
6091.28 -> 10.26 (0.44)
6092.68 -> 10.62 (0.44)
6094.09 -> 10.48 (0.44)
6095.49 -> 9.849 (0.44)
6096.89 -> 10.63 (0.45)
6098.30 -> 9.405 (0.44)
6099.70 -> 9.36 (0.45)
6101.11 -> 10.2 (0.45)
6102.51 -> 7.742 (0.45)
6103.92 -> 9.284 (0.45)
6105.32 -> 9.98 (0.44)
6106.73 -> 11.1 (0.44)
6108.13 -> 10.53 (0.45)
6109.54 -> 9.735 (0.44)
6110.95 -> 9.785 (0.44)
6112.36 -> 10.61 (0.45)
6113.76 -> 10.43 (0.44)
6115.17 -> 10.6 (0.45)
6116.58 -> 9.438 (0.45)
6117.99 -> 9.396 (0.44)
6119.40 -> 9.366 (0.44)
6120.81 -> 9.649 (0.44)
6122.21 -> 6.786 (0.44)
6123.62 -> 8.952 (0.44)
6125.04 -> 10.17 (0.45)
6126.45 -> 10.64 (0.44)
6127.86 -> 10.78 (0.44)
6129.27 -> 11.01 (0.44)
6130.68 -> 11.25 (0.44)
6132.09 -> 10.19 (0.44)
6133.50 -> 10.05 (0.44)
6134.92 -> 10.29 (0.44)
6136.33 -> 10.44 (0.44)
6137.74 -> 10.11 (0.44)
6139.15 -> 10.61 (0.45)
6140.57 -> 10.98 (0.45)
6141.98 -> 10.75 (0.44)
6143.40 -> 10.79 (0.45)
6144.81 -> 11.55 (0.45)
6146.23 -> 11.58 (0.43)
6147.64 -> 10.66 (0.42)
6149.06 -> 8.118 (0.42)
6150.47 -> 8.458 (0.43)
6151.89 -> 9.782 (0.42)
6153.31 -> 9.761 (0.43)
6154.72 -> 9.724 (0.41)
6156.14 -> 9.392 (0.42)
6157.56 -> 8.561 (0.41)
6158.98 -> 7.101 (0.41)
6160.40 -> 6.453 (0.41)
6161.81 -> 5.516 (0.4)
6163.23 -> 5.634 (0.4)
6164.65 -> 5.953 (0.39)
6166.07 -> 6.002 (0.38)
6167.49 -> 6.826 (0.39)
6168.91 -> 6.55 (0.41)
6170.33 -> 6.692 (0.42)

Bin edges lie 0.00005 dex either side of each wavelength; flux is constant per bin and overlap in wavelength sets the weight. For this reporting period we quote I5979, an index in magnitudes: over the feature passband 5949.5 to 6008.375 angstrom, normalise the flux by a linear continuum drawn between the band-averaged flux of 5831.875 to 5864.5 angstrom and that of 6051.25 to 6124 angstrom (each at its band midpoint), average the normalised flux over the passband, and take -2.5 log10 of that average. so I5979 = 0.211 mag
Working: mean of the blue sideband 8.52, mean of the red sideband 9.51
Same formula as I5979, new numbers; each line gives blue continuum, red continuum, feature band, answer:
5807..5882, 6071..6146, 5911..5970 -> 0.29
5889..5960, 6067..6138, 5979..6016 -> -0.06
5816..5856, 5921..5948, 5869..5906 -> 0.47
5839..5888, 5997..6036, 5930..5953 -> 0.13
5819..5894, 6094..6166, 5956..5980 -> 0.17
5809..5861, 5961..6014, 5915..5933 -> 0.24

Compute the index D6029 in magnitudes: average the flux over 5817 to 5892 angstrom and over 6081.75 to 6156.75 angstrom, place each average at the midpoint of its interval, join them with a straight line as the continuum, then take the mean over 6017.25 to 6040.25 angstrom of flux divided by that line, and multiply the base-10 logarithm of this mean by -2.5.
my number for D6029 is 0.06 mag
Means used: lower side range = 7.63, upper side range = 9.95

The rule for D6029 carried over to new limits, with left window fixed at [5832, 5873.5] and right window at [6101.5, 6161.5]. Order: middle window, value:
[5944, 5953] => 0.22 mag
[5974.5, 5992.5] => 0.20 mag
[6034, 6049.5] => 0.02 mag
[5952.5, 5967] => 0.24 mag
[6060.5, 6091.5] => 0.02 mag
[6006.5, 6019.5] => 0.10 mag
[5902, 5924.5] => 0.39 mag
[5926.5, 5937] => 0.30 mag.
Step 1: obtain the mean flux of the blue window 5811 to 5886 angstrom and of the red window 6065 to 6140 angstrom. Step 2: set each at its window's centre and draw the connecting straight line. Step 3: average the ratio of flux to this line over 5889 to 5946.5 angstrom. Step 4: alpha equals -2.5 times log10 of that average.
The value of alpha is 0.42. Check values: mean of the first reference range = 8.11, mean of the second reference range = 9.78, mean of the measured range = 5.82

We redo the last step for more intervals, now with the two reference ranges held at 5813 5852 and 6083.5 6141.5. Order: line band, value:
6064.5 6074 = 0.08 mag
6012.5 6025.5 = 0.13 mag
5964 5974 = 0.33 mag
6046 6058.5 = 0.05 mag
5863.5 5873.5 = 0.21 mag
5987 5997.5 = 0.18 mag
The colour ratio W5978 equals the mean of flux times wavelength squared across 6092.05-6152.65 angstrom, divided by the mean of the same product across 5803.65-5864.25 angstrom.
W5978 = 1.22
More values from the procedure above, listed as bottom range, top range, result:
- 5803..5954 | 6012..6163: 1.39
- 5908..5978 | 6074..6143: 1.54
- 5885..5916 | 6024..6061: 2.05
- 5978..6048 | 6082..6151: 1.23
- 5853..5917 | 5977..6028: 1.44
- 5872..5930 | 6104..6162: 1.96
